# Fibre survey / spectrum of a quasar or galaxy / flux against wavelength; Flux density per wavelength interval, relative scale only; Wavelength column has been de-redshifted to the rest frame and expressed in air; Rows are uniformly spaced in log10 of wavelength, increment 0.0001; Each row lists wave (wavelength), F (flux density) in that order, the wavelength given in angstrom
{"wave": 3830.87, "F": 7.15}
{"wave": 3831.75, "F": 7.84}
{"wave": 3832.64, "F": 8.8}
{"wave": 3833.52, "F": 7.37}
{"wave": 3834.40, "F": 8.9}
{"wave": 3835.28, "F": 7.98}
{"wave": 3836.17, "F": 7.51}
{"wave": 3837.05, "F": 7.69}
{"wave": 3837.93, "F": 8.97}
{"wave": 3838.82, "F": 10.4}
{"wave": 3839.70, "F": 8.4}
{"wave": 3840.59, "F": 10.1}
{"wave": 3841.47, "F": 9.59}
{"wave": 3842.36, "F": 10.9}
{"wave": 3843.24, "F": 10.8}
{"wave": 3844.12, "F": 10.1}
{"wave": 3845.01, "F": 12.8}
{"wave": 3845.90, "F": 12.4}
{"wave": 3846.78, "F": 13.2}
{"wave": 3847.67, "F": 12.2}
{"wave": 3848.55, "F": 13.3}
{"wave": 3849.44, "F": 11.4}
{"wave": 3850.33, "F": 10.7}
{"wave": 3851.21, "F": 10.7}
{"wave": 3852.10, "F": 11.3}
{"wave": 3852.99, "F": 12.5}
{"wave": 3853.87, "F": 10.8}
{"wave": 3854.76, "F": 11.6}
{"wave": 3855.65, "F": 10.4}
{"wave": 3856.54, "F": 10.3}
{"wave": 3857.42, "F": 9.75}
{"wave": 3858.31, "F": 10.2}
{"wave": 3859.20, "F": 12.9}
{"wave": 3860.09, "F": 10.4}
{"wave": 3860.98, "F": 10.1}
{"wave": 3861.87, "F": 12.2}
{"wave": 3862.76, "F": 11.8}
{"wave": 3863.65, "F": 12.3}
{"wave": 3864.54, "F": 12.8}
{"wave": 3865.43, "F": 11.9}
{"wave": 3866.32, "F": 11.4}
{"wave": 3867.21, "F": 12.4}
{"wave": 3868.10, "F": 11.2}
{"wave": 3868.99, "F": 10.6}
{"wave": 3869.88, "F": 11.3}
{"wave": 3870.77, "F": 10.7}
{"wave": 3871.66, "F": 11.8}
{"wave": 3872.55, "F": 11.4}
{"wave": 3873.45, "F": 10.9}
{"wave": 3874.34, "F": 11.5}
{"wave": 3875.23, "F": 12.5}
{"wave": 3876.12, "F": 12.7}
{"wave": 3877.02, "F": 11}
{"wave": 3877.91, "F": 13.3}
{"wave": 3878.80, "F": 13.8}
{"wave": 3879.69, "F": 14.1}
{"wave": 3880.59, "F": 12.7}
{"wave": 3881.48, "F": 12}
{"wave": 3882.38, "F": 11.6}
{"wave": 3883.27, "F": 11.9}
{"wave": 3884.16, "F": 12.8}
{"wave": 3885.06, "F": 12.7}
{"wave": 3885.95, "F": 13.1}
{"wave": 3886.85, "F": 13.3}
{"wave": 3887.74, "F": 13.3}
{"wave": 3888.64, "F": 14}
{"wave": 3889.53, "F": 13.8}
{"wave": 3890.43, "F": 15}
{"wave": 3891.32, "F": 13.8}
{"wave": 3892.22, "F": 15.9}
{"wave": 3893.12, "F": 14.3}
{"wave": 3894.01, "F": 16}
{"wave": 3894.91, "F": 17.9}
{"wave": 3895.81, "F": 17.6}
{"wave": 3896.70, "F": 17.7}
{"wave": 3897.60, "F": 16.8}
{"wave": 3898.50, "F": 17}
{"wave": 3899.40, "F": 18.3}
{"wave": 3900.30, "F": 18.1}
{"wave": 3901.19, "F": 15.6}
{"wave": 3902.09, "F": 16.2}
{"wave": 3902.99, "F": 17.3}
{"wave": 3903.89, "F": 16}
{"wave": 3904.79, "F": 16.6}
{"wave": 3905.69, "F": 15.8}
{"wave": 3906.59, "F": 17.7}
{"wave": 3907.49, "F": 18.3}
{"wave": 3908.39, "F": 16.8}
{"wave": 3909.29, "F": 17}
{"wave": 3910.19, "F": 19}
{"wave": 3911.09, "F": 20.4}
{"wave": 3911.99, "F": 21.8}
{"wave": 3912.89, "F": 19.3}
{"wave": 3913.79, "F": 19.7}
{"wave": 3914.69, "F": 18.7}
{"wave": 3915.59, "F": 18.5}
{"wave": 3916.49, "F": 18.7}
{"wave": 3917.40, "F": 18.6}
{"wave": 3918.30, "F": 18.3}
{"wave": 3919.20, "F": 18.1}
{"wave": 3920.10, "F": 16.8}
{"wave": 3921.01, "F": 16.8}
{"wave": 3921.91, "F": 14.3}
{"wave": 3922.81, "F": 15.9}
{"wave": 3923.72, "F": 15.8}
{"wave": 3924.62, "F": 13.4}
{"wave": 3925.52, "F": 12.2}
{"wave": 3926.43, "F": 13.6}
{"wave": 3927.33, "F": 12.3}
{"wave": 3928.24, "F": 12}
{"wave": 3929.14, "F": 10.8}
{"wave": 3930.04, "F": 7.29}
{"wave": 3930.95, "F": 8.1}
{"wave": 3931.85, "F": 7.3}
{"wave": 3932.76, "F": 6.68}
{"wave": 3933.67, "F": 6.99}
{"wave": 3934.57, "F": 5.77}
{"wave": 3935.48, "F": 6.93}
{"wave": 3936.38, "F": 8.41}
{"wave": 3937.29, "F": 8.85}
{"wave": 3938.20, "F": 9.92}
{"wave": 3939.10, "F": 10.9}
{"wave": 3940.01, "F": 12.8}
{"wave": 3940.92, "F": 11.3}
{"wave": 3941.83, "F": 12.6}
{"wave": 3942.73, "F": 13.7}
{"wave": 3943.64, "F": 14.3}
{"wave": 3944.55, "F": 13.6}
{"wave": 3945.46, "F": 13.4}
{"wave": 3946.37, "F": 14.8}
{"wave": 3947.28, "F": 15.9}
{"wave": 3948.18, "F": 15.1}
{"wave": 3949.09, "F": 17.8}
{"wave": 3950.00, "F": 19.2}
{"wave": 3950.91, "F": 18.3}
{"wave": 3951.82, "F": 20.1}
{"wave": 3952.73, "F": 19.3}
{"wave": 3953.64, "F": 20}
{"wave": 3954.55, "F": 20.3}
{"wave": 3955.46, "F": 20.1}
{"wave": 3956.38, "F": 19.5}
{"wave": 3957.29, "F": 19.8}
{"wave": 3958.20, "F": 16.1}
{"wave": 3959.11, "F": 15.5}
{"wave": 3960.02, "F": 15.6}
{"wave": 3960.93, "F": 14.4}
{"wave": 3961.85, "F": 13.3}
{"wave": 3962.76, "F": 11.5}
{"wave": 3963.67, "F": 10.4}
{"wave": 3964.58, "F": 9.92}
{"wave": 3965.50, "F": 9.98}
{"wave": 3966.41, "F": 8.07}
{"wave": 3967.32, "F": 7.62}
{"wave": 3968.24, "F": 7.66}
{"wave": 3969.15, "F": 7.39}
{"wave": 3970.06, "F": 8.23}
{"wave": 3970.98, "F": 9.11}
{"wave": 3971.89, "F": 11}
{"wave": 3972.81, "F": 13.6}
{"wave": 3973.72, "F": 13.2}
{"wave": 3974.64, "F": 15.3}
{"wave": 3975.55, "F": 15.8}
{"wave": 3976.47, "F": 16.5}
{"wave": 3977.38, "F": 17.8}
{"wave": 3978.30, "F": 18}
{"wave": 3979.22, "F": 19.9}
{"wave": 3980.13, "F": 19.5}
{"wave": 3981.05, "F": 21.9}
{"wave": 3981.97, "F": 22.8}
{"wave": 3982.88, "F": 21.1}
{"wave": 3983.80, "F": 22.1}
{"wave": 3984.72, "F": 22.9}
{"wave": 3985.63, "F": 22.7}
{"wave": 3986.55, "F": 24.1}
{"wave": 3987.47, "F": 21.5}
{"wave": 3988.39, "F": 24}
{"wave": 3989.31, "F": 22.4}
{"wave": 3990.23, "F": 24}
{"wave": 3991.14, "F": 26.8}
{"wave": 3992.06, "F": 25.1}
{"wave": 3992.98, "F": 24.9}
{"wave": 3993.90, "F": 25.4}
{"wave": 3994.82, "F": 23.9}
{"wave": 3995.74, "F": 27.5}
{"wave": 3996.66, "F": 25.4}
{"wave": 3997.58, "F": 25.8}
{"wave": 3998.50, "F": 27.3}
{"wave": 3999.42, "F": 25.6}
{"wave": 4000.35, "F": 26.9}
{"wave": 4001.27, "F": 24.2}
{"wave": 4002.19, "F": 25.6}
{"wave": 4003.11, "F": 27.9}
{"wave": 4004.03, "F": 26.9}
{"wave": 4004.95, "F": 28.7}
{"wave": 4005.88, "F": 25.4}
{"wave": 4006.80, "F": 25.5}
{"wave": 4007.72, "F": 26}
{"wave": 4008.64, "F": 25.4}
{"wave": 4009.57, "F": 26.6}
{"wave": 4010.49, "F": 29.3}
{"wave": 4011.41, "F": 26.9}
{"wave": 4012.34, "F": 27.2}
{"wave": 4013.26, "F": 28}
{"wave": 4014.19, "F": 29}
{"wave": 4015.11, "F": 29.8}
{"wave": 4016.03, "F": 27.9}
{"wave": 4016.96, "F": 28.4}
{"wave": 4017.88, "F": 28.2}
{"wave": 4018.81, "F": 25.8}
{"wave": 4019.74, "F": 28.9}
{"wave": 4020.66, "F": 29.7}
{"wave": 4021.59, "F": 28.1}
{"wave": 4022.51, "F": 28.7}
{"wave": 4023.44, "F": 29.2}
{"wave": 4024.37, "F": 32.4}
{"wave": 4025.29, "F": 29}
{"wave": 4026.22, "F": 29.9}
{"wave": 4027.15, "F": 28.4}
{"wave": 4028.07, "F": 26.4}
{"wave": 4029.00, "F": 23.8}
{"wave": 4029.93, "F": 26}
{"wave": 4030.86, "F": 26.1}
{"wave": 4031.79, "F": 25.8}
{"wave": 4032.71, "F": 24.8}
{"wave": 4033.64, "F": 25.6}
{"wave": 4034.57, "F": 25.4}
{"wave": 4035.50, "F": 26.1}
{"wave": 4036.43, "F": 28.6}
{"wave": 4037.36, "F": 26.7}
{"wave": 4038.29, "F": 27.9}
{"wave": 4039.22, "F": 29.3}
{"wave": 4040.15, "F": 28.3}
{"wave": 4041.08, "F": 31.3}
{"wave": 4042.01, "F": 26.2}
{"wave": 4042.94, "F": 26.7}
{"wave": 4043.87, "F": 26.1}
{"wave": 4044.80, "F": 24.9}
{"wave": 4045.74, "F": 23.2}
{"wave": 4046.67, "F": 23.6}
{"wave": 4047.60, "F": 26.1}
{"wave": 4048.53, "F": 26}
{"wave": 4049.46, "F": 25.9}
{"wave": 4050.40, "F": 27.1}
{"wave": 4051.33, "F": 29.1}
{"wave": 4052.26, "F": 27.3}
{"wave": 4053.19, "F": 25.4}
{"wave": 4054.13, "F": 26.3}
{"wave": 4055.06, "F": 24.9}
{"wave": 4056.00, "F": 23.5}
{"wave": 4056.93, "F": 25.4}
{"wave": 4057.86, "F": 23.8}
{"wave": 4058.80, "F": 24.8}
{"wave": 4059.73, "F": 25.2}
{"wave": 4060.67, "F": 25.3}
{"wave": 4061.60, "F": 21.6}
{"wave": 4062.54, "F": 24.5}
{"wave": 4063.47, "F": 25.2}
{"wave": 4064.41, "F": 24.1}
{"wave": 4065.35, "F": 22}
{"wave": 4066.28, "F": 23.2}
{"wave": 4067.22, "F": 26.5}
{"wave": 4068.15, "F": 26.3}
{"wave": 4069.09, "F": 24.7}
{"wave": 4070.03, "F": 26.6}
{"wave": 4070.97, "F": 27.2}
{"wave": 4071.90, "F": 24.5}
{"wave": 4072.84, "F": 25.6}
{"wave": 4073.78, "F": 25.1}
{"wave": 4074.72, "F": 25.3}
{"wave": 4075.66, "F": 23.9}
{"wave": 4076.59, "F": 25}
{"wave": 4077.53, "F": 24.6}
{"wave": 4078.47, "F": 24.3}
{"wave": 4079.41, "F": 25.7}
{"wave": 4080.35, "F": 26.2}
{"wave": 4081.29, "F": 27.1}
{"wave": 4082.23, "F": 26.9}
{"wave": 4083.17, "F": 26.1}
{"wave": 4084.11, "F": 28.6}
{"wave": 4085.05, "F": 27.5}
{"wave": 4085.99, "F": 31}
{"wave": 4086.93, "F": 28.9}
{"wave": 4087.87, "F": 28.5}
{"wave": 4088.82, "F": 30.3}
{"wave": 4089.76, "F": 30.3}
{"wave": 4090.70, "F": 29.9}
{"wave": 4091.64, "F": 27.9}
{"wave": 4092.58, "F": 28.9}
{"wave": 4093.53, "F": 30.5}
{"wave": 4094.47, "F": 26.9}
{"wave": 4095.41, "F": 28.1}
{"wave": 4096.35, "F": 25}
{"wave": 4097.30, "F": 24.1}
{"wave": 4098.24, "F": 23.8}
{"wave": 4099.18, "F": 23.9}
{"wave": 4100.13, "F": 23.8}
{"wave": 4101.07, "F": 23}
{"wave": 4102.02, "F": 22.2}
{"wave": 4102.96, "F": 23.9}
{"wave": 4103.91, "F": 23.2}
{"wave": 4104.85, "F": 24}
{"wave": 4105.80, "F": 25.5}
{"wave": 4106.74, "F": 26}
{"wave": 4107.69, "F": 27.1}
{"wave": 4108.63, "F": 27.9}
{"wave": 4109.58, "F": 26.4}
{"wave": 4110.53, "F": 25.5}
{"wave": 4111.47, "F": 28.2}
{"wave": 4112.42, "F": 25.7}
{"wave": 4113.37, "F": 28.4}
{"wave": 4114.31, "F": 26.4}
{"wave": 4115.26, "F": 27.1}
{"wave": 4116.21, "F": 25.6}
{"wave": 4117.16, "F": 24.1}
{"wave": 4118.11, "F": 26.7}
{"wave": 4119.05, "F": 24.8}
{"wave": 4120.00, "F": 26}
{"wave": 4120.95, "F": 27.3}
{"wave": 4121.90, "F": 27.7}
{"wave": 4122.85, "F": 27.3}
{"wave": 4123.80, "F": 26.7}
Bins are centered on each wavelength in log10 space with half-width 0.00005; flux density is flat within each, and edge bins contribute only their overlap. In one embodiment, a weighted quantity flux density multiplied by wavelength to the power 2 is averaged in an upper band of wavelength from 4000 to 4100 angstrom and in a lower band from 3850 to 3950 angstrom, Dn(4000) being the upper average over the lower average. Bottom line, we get 2.1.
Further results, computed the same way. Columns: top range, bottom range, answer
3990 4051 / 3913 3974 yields 2.06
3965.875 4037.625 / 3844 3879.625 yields 2.17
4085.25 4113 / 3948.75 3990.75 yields 1.69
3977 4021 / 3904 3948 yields 1.86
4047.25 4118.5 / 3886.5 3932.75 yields 1.80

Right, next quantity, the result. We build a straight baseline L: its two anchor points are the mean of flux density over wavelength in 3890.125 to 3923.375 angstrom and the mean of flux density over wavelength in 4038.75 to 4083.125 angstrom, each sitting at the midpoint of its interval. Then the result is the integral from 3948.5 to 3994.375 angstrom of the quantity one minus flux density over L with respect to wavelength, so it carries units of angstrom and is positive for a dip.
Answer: 7.5 angstrom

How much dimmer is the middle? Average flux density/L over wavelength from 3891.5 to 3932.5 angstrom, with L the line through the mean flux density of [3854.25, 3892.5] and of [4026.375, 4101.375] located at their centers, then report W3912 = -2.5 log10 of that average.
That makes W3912 -0.08 mag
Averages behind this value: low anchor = 12.1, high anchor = 26.2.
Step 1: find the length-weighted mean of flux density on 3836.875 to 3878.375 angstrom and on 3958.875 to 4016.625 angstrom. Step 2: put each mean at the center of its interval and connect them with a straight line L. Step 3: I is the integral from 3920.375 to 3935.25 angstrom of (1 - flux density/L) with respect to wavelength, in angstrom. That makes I 4.6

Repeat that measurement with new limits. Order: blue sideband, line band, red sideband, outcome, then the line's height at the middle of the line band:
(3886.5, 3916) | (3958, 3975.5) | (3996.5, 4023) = 8.8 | 23.1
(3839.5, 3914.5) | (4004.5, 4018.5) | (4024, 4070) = -2.4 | 23.4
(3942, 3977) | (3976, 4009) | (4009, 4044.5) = -4.7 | 20.9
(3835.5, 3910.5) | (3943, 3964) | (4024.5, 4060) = 3.1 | 19.3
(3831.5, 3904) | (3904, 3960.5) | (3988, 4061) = 9.3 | 18.2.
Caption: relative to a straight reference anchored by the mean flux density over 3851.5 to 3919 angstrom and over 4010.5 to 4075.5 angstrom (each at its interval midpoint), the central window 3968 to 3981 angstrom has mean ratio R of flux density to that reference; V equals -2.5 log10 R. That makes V 0.443 mag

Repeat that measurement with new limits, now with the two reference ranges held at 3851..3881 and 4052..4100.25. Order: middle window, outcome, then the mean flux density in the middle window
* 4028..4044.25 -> -0.15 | 26.7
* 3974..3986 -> -0.01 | 19.6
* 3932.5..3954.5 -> 0.26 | 13.4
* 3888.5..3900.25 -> -0.19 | 16.1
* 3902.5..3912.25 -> -0.22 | 17.8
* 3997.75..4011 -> -0.25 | 26.5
